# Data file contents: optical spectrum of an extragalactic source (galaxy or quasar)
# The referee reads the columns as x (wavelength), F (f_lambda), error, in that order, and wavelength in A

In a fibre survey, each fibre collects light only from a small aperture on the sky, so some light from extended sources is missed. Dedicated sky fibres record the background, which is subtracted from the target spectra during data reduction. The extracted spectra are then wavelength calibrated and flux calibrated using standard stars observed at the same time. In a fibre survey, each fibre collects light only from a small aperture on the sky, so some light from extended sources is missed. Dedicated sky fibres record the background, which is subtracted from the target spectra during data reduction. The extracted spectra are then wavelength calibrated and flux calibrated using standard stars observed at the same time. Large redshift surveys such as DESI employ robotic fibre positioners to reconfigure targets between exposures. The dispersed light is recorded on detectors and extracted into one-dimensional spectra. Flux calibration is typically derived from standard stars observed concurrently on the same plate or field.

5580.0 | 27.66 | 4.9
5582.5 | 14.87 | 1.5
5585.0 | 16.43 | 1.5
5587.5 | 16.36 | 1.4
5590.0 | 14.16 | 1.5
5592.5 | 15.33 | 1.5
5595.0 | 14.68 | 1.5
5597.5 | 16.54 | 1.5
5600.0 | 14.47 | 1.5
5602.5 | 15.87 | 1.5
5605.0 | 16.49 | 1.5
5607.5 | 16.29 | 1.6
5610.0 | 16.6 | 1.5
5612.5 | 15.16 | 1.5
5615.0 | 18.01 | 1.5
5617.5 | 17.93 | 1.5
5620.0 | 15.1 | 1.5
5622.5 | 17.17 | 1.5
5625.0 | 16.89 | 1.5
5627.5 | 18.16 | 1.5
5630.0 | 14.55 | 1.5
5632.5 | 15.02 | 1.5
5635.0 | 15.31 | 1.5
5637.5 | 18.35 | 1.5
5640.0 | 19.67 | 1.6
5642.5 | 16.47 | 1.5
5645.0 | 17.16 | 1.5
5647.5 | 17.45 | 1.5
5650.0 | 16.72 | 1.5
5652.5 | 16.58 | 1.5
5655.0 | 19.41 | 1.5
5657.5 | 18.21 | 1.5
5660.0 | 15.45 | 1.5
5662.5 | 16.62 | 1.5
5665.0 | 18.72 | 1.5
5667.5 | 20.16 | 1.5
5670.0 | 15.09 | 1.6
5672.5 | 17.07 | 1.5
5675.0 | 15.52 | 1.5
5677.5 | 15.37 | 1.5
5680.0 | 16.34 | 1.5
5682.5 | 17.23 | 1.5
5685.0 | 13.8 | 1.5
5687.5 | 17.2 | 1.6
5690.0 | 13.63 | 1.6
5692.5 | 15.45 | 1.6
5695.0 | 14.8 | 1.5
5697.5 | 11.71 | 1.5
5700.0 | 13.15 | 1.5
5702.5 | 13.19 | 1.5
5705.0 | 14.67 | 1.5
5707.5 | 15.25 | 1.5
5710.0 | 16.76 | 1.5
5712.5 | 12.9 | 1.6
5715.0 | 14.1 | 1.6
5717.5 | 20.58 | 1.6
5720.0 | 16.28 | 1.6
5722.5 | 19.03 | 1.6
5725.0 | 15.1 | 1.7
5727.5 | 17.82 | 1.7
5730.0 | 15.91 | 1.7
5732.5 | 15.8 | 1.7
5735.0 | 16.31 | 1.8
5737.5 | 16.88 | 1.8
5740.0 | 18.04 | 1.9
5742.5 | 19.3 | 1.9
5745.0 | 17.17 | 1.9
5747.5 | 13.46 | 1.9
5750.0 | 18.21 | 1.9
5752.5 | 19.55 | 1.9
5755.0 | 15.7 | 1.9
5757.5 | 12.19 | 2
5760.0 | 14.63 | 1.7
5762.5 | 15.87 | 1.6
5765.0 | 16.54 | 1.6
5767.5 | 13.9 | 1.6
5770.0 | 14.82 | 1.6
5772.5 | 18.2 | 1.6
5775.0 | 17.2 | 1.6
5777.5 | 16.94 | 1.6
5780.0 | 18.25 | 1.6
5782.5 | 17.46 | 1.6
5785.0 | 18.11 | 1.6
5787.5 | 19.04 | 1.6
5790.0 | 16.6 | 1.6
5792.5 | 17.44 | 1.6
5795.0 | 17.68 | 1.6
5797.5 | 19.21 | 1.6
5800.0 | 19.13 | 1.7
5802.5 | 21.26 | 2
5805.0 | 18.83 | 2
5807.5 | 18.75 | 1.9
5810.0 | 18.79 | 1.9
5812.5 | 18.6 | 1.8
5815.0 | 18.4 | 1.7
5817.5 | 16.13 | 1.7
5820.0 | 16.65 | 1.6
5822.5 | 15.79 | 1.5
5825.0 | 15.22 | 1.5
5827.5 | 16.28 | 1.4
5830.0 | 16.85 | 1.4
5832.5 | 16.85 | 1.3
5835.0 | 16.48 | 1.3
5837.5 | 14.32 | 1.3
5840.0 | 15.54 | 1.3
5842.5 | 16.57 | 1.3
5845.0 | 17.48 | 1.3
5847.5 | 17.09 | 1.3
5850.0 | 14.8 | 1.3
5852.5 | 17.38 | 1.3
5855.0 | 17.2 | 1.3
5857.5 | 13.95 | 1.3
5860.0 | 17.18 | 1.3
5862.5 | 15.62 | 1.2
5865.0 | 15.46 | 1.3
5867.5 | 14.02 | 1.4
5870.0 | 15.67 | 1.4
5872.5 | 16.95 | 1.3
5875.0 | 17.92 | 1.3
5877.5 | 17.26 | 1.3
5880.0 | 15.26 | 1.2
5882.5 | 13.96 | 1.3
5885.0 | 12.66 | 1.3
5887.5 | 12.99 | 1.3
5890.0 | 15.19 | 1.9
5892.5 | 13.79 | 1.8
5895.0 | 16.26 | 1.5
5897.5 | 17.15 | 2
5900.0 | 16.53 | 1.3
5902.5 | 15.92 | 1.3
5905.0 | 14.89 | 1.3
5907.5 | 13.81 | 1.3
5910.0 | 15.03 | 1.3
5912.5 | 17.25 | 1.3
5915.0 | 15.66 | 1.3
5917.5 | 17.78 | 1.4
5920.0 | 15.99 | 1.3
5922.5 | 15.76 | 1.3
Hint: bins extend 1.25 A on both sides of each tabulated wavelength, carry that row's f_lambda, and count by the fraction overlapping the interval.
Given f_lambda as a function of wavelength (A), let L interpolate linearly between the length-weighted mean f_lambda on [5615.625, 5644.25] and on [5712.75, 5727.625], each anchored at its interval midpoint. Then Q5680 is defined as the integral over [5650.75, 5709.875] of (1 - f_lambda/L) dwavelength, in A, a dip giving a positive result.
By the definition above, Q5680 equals 3.3 A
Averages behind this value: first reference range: 16.8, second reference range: 16.8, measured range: 15.9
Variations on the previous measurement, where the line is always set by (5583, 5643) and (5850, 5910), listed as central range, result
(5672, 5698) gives 1.18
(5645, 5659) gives -1.24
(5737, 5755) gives -1.73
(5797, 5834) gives -4.85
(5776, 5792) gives -1.96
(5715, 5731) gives -1.27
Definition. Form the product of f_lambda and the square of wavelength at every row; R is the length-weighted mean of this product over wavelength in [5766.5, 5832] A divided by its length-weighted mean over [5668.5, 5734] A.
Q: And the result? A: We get 1.17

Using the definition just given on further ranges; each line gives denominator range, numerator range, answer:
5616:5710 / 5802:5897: 1.07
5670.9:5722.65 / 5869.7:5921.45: 1.09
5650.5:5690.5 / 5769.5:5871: 1.07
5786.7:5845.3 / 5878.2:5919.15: 0.90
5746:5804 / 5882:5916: 0.93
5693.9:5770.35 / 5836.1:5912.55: 1.04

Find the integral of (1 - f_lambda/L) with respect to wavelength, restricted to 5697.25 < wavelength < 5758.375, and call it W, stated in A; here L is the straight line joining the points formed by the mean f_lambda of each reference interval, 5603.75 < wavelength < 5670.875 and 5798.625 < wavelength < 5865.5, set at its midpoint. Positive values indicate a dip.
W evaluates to 3.3 A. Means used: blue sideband 17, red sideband 16.9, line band 16.1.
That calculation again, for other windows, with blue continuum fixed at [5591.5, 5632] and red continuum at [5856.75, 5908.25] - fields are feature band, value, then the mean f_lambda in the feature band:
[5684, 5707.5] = 2.5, 14.2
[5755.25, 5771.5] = 1.0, 14.8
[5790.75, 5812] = -4.4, 18.8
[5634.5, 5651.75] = -1.4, 17.4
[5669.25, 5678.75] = 0.1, 15.8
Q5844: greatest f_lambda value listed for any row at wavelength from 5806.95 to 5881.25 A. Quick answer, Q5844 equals 18.79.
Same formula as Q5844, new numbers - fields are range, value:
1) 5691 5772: 20.58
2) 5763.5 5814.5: 21.26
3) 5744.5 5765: 19.55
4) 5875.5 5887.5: 17.26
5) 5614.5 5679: 20.16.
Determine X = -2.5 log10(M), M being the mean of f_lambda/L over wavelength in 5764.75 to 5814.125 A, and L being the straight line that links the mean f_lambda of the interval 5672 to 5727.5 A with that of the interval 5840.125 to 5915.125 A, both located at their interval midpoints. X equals -0.15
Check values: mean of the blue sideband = 15.4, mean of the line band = 17.9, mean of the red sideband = 15.7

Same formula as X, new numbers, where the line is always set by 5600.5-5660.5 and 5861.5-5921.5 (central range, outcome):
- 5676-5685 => 0.042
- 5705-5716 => 0.117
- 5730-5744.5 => -0.055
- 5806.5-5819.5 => -0.135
